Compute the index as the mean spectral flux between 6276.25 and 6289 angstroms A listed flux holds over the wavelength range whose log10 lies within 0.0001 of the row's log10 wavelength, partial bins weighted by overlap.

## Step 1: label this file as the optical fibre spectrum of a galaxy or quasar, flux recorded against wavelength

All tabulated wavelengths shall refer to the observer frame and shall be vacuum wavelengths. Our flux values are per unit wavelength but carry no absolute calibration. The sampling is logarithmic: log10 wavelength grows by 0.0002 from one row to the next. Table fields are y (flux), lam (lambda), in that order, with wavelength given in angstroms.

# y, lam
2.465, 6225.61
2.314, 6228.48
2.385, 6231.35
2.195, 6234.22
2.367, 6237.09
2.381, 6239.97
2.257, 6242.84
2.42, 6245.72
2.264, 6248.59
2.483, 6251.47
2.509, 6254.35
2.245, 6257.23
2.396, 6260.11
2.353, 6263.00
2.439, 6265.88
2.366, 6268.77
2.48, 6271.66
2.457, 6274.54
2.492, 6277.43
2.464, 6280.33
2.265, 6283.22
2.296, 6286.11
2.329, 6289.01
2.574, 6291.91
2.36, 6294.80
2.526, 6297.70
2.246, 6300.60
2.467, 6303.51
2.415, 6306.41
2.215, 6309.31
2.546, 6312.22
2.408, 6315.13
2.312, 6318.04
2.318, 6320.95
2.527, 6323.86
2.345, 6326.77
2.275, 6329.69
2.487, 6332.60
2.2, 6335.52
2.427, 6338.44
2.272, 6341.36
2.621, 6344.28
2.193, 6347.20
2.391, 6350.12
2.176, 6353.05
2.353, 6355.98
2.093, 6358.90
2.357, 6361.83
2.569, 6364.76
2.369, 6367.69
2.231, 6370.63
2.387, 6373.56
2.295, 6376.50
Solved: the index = 2.37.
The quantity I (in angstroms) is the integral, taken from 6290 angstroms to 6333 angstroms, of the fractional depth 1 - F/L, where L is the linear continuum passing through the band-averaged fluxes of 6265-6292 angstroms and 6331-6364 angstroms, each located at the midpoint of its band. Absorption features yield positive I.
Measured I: -0.5 angstroms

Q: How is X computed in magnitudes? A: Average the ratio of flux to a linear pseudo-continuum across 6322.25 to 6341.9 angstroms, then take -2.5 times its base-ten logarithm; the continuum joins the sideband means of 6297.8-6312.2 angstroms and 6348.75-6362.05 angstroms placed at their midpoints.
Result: -0.023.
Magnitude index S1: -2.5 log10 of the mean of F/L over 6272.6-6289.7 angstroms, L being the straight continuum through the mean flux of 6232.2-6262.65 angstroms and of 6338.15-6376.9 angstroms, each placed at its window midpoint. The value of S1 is -0.02 mag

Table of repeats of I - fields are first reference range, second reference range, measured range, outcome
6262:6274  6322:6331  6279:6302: 0.2 angstroms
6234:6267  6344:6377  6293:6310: -0.3 angstroms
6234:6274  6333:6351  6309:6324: -0.2 angstroms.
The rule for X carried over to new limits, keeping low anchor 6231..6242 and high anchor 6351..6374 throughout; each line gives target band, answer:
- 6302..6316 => -0.041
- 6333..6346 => -0.031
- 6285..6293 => -0.034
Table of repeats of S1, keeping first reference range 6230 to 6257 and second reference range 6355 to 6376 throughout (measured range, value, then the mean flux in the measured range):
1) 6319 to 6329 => -0.019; 2.38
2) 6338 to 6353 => -0.009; 2.36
